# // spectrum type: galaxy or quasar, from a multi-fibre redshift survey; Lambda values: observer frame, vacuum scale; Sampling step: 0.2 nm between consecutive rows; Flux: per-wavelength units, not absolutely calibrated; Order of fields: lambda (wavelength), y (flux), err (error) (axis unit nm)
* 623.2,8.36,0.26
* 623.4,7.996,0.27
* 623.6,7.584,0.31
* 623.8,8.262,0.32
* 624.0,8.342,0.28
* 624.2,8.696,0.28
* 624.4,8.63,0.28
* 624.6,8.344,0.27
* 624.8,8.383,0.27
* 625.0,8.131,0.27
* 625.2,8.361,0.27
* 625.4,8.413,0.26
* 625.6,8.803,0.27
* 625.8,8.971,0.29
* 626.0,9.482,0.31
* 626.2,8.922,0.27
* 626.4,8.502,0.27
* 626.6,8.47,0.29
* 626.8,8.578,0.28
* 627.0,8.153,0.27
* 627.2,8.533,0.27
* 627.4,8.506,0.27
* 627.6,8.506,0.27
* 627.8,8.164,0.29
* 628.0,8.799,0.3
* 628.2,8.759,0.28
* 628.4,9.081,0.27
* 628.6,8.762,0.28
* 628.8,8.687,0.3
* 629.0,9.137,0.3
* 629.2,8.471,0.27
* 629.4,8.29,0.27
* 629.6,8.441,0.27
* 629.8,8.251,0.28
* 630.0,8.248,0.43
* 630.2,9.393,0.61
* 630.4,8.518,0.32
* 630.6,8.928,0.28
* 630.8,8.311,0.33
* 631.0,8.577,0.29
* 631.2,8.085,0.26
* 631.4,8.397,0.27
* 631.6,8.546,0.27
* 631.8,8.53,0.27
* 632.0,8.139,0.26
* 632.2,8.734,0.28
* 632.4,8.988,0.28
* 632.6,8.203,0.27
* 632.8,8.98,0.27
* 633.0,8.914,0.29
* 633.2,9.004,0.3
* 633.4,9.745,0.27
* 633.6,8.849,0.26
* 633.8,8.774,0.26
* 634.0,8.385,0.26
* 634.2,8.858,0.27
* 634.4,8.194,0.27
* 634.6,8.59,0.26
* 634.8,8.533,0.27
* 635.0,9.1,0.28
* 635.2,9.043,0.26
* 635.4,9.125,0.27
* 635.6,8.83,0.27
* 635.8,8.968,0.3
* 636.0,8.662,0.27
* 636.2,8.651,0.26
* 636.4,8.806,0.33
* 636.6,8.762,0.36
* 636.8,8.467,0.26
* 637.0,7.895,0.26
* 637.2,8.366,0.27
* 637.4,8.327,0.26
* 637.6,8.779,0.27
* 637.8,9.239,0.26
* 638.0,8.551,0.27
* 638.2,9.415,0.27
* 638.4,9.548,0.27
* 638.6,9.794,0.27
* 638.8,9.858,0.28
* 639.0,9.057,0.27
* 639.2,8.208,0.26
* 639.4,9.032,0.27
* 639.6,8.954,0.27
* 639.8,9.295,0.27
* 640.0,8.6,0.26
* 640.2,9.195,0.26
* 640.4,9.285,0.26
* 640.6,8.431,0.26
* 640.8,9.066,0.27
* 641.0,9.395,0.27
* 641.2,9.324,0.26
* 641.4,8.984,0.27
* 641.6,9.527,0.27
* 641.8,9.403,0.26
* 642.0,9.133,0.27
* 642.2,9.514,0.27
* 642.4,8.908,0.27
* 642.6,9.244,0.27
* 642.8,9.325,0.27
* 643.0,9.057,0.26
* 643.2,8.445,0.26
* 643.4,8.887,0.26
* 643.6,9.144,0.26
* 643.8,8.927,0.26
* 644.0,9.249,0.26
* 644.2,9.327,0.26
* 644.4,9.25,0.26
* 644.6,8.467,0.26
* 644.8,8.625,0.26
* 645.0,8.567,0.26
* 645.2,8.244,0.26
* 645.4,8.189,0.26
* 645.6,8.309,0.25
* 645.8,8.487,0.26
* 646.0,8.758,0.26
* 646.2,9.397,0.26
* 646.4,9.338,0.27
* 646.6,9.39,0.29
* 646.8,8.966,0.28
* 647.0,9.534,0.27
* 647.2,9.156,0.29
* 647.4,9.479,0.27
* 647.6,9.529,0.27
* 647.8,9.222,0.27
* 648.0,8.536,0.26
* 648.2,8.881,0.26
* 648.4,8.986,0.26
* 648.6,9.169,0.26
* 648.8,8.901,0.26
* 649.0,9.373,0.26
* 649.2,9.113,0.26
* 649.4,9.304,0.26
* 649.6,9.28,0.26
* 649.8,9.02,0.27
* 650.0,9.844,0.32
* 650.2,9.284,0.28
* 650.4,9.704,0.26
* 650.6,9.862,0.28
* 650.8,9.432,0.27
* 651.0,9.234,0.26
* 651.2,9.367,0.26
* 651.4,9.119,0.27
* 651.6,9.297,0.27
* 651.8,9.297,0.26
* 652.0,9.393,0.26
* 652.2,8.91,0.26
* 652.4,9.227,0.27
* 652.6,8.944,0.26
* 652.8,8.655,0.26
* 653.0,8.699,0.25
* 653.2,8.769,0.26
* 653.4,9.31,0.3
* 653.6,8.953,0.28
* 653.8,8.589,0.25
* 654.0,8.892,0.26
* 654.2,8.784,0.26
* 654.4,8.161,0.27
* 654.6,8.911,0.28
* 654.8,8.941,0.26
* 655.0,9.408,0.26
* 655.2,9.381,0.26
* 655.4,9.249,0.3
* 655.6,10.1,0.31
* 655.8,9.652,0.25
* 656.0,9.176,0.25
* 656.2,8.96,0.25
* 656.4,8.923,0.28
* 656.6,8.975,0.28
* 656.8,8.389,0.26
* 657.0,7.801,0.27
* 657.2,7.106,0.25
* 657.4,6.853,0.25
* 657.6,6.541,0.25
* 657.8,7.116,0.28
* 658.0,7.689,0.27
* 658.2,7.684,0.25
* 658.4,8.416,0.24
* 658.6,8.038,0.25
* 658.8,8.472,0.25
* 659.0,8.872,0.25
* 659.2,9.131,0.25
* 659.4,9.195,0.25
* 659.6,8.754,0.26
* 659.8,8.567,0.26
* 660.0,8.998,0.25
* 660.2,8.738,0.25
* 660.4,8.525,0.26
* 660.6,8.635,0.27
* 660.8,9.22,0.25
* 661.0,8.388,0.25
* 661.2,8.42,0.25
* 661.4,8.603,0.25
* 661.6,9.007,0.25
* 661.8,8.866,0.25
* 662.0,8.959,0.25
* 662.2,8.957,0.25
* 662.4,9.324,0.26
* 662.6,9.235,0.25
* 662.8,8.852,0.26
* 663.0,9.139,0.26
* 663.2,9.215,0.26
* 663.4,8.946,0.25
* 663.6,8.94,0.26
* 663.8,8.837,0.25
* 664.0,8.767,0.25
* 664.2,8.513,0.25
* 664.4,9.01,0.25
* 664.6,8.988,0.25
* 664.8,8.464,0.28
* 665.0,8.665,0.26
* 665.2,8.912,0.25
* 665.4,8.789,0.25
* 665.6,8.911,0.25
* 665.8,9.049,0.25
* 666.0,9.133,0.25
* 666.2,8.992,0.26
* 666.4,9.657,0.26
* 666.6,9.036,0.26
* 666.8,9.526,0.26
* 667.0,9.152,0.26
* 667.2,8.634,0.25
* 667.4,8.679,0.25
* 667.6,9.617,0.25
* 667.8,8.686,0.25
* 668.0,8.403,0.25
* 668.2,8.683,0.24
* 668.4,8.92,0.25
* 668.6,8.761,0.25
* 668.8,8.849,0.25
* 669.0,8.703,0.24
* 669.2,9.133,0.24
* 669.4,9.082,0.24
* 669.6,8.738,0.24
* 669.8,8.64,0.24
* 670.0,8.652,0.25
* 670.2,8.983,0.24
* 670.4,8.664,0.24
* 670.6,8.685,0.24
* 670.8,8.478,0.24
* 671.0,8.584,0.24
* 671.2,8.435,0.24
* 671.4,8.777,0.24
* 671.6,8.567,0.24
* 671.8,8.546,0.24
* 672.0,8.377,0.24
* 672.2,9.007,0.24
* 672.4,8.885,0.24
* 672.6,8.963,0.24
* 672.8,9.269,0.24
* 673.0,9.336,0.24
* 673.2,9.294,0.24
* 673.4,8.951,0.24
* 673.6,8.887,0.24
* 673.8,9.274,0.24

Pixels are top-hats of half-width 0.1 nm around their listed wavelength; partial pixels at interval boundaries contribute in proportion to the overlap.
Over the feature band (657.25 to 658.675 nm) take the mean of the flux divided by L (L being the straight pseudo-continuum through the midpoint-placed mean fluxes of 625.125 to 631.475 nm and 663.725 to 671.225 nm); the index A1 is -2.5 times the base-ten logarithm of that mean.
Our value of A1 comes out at 0.18 mag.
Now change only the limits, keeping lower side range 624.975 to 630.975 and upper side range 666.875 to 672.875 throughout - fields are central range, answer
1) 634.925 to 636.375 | -0.031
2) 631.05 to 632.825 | 0.019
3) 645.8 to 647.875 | -0.066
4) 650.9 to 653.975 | -0.040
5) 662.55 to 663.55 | -0.037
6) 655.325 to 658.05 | 0.052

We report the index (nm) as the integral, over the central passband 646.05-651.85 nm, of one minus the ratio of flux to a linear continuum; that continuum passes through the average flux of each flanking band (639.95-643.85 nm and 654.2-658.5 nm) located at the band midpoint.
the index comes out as -0.32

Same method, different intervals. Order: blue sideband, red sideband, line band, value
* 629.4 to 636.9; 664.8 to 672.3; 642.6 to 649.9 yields -0.22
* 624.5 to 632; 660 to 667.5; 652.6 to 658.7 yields 0.20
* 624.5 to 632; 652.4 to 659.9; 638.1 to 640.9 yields -0.18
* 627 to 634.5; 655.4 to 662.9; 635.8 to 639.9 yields -0.13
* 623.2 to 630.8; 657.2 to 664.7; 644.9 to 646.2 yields 0.01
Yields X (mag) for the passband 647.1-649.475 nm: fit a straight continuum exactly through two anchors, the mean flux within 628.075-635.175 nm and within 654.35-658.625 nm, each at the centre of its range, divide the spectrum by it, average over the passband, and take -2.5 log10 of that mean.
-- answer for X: -0.076 mag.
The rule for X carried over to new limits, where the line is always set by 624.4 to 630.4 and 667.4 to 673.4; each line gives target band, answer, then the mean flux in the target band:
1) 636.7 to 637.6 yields 0.042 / 8.32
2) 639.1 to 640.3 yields -0.027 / 8.88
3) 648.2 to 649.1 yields -0.045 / 9.08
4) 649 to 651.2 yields -0.082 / 9.4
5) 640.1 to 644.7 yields -0.052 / 9.11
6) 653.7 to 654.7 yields 0.009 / 8.67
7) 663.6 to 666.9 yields -0.020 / 8.95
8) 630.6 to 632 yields 0.025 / 8.43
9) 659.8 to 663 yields -0.009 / 8.85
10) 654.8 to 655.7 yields -0.087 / 9.47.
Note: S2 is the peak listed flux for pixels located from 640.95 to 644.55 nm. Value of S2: 9.527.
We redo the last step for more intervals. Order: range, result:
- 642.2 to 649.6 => 9.534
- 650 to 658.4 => 10.1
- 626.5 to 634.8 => 9.745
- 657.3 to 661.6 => 9.22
